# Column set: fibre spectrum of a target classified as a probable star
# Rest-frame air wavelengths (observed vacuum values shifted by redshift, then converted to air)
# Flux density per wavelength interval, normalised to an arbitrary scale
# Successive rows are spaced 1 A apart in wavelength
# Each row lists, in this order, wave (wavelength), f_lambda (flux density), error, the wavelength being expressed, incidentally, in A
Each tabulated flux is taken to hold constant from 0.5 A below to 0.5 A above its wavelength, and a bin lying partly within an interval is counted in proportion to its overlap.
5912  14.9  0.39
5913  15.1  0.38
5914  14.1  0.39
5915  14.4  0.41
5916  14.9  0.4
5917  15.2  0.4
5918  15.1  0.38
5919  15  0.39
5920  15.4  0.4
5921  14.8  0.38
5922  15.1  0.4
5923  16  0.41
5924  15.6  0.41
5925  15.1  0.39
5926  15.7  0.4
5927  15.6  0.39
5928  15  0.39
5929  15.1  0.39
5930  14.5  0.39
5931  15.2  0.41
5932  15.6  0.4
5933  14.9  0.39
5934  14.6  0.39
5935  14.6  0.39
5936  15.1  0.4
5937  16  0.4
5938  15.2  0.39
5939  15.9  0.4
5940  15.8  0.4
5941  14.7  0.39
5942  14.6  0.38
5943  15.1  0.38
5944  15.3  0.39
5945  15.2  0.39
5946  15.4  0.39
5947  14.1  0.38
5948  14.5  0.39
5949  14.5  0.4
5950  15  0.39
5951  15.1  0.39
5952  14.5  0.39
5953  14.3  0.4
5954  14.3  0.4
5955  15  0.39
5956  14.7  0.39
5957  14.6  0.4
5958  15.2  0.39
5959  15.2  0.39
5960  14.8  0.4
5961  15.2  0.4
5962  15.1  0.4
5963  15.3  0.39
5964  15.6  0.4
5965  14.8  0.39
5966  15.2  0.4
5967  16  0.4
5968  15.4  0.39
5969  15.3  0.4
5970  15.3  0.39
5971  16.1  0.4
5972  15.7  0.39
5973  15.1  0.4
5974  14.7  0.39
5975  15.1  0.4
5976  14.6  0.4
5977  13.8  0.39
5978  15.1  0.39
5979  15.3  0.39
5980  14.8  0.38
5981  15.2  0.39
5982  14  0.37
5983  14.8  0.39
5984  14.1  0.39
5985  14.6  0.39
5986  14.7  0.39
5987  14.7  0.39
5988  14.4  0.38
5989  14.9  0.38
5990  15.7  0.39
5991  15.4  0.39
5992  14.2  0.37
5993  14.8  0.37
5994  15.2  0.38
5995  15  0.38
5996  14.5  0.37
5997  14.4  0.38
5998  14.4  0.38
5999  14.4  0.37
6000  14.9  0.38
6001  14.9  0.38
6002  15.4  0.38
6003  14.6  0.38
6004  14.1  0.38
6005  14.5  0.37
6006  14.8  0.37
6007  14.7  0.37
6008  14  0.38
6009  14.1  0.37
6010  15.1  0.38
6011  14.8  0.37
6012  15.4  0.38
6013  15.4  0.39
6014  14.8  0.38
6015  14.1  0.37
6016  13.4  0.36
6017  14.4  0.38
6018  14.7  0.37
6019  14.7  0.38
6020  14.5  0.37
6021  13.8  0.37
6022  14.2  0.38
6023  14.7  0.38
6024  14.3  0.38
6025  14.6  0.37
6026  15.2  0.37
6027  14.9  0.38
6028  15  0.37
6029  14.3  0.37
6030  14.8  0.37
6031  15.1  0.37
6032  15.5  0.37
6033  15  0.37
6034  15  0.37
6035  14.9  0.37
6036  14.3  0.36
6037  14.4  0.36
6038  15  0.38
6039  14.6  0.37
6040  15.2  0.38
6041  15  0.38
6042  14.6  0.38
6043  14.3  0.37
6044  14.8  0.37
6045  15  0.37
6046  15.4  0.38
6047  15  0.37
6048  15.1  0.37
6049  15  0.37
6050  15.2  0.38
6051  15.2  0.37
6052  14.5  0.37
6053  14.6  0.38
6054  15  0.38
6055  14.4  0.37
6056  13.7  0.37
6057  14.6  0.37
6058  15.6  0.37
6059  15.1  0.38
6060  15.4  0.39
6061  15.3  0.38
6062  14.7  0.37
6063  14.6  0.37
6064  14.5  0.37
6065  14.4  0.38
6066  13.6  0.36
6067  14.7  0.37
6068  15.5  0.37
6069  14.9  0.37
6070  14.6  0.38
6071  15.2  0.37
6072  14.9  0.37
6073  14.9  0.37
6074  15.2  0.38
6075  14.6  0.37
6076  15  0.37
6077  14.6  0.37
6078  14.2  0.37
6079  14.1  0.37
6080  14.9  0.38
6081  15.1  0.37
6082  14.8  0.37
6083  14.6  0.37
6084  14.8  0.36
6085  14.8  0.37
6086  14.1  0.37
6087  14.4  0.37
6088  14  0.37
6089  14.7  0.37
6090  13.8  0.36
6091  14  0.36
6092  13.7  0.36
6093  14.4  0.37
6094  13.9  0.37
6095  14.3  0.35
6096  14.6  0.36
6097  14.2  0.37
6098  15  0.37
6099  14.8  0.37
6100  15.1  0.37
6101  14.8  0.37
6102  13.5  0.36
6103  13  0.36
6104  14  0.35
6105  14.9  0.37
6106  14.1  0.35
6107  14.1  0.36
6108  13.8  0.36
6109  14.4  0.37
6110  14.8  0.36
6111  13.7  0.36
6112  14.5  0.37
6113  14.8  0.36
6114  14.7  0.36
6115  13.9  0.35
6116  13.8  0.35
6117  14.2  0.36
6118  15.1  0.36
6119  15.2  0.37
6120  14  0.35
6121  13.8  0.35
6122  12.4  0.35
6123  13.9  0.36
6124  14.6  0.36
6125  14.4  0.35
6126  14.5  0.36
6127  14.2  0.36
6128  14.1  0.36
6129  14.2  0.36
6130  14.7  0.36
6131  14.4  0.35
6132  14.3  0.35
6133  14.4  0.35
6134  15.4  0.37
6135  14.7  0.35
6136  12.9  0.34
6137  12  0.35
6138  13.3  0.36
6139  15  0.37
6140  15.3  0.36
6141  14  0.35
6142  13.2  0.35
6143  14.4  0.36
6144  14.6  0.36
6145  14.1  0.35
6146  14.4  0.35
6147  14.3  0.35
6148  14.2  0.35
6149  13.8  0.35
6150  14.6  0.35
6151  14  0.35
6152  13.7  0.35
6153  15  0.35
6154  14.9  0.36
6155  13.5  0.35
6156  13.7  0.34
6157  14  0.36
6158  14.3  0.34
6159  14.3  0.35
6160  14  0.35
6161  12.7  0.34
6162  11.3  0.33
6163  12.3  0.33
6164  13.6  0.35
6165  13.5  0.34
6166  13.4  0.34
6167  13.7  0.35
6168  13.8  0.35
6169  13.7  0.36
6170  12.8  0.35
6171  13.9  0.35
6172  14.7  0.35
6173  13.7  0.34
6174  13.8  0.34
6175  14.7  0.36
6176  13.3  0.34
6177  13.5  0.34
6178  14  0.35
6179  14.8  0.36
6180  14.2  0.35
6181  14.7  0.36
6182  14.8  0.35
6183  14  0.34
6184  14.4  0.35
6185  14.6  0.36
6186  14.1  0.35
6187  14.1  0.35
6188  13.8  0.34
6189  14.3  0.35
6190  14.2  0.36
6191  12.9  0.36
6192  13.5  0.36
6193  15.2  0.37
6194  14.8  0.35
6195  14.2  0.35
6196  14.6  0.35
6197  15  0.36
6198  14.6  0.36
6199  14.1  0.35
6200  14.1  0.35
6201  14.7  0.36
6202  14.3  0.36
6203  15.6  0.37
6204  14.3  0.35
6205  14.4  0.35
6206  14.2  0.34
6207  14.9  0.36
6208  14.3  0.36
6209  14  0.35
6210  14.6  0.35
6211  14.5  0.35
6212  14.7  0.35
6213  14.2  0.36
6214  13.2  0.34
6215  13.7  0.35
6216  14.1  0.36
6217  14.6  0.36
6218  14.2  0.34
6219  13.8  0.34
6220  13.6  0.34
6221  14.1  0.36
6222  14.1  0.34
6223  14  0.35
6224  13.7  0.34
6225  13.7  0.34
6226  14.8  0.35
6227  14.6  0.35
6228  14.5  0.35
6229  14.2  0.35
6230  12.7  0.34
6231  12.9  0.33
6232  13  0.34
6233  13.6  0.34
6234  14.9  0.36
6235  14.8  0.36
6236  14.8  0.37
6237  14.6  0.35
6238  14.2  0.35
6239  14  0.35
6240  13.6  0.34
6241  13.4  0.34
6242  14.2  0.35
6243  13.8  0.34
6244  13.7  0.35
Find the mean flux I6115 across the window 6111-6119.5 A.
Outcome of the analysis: 14.5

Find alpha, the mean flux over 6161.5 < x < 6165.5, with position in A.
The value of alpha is 12.7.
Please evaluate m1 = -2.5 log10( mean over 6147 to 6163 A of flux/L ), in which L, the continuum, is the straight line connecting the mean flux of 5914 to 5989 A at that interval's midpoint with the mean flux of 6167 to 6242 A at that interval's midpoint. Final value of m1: 0.04 mag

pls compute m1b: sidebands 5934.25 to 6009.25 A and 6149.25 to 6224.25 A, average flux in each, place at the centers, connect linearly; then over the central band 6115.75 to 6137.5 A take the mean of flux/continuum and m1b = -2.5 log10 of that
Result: 0.01 mag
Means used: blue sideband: 14.9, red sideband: 14.1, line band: 14.1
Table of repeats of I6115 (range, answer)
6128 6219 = 14.1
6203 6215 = 14.3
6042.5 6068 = 14.8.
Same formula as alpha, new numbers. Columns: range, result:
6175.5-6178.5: 13.6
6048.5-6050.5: 15.1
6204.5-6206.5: 14.3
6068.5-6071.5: 14.9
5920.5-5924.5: 15.4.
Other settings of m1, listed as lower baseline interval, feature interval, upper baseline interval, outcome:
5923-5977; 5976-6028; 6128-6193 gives 0.01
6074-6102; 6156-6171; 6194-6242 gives 0.07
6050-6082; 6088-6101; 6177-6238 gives 0.02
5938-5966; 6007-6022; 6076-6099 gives 0.02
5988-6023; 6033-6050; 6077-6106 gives -0.02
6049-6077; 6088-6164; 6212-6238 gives 0.03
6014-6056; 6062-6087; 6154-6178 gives -0.02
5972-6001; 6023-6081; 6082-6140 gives -0.02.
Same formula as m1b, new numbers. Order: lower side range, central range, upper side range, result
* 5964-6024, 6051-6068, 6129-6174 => -0.02 mag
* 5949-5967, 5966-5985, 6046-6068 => -0.01 mag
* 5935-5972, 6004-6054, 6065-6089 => 0.01 mag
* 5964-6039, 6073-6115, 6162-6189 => -0.01 mag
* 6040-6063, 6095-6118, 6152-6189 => 0.01 mag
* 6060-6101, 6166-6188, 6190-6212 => 0.03 mag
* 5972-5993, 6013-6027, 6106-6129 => 0.01 mag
